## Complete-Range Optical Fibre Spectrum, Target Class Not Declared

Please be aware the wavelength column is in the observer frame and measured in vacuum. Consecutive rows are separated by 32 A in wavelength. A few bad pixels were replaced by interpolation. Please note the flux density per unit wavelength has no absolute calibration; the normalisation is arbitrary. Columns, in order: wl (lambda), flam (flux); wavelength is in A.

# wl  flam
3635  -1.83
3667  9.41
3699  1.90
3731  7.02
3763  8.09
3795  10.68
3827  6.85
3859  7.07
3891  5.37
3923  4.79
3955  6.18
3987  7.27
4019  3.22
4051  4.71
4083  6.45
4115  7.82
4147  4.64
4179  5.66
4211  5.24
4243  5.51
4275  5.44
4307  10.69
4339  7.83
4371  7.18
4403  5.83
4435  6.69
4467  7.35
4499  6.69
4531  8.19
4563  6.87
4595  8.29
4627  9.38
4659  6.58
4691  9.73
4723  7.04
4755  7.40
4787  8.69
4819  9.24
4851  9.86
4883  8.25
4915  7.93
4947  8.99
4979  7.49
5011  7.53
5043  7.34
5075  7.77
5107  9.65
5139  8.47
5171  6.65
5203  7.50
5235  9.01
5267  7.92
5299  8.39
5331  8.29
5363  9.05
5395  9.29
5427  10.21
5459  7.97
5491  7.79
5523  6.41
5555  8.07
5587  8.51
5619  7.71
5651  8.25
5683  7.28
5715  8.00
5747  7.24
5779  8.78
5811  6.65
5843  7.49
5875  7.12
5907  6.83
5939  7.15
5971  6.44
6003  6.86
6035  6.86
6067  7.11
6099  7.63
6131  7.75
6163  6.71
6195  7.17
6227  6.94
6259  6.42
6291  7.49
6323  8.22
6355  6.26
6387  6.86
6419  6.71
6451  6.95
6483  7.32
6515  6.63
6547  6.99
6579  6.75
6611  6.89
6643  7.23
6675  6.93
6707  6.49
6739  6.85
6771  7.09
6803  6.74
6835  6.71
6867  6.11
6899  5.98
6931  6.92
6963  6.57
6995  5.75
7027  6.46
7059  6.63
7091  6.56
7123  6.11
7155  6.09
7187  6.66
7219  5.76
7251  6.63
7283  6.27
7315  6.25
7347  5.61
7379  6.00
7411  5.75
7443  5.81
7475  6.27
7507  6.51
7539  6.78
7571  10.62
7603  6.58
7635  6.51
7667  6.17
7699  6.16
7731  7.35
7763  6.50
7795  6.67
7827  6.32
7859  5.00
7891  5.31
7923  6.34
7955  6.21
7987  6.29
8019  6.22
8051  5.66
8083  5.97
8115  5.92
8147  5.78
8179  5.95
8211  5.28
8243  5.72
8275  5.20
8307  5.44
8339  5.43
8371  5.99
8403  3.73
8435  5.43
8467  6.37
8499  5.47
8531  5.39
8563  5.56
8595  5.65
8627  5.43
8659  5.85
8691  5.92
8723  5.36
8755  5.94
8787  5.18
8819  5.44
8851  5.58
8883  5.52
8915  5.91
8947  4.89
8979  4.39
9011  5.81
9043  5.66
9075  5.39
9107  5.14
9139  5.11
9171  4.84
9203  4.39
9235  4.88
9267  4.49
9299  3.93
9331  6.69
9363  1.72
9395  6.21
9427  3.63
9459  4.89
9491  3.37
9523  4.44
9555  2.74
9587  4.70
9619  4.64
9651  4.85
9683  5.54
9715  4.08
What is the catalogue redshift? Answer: 0.15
